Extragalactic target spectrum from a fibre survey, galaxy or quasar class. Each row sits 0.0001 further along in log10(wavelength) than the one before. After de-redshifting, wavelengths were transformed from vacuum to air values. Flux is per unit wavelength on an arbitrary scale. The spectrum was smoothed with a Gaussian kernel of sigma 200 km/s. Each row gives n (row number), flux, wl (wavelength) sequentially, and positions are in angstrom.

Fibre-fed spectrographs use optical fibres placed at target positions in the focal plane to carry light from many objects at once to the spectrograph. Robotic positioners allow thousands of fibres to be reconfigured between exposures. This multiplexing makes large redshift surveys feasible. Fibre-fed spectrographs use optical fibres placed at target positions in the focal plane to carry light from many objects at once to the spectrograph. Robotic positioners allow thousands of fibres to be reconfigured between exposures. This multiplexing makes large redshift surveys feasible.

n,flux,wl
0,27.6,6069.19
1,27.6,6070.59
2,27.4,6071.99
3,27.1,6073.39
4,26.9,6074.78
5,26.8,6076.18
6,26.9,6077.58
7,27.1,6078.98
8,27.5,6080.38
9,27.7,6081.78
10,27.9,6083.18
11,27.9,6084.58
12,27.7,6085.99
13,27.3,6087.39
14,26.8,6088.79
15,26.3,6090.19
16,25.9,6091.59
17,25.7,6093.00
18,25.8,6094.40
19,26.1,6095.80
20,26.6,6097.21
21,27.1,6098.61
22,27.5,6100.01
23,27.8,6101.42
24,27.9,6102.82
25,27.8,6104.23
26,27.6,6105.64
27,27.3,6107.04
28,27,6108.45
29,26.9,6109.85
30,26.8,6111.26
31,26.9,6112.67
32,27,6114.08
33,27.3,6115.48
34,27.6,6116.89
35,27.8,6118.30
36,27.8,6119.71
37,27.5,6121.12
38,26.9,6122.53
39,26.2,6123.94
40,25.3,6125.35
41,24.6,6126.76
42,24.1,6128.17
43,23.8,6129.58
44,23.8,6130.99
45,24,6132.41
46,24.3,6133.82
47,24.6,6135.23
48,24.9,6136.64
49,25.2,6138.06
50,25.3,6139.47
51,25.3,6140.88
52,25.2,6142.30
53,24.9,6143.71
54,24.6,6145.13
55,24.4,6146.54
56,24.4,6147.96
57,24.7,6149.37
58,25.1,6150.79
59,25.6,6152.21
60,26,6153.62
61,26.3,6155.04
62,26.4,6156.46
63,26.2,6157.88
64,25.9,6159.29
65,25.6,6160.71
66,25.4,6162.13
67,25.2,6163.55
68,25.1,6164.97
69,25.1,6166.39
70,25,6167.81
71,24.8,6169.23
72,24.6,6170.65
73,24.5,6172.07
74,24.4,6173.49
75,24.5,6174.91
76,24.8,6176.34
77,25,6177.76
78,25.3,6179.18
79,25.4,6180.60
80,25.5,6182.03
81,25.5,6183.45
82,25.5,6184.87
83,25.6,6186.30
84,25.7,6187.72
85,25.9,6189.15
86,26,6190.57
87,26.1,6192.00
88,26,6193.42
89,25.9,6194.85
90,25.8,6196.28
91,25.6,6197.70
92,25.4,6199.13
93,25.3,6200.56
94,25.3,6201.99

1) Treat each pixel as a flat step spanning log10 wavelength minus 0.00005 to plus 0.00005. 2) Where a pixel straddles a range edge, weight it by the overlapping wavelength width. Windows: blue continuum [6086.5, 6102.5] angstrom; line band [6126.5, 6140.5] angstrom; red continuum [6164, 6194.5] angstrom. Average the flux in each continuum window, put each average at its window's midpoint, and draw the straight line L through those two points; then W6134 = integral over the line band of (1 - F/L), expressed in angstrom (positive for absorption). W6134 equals 0.8 angstrom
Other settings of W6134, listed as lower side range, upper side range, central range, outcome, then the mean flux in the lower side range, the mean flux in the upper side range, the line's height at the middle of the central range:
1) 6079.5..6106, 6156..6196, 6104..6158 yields 1.0 angstrom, 27.1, 25.4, 26.3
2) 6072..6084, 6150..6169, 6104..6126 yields -0.5 angstrom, 27.3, 25.6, 26.5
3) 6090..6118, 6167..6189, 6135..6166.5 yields 0.6 angstrom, 27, 25.1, 25.8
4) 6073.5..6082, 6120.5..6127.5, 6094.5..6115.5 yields -0.5 angstrom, 27.1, 26.1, 26.5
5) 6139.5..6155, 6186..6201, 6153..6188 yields 0.1 angstrom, 25.1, 25.8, 25.4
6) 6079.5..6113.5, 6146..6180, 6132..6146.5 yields 0.6 angstrom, 27.1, 25.2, 25.9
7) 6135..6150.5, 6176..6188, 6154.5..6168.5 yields -0.3 angstrom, 24.9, 25.4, 25.1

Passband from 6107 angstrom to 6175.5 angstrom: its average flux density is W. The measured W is 25.5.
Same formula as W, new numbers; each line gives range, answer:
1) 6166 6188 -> 25.1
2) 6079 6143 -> 26.4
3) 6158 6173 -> 25.2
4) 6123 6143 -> 24.8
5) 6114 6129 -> 26.5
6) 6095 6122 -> 27.3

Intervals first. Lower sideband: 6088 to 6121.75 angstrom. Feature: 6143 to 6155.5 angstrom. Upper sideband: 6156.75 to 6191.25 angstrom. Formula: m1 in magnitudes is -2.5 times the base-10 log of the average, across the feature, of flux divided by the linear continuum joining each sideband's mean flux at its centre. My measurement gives 0.03 mag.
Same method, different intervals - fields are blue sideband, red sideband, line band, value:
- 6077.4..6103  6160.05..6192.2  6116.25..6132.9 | 0.021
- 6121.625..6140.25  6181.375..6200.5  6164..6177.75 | 0.029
